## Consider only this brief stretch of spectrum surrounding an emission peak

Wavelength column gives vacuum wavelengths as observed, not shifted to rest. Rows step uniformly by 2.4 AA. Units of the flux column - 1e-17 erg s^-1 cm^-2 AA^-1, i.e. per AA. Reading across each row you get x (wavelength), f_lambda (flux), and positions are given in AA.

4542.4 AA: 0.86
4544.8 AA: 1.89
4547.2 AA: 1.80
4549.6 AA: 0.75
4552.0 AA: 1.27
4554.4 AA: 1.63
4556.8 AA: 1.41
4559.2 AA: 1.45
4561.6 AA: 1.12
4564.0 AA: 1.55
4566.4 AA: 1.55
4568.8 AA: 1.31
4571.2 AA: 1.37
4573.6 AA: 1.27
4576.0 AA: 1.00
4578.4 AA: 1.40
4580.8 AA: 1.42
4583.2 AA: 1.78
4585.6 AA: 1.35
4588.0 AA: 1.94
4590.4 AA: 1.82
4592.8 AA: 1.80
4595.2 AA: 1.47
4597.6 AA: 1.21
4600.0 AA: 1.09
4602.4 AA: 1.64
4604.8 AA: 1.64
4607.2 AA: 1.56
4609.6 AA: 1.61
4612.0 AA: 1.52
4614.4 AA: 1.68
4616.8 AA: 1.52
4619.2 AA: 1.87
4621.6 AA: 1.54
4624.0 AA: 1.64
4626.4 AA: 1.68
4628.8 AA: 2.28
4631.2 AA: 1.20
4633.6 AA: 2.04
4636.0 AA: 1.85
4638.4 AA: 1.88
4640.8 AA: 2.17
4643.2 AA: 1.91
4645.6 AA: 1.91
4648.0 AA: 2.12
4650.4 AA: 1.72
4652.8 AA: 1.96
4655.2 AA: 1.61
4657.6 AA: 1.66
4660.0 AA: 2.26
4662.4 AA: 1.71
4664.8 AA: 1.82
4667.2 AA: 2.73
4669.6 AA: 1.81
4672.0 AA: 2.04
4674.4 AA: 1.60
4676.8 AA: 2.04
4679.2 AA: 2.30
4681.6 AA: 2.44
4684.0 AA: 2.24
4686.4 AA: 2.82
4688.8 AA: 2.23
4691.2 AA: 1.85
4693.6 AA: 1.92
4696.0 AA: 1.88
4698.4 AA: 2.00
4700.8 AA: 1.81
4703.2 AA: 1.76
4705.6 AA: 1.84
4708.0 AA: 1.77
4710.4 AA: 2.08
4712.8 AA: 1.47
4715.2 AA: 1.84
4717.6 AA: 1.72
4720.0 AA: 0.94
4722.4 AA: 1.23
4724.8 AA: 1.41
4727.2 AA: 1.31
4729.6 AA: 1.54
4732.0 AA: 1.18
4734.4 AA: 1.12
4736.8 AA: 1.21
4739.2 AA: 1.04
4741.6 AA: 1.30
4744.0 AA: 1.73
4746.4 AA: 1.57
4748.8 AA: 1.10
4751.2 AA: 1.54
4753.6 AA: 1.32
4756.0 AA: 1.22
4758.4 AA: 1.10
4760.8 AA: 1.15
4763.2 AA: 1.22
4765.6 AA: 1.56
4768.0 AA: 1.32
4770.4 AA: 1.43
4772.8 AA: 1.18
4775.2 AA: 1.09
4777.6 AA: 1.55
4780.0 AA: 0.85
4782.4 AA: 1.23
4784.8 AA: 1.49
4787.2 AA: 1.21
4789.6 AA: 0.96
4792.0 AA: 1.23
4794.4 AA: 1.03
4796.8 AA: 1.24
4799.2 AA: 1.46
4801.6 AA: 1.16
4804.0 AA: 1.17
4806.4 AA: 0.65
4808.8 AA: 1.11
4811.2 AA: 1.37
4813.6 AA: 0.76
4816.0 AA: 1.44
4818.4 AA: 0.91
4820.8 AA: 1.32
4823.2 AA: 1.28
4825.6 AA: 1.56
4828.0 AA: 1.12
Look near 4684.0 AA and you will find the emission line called C III]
